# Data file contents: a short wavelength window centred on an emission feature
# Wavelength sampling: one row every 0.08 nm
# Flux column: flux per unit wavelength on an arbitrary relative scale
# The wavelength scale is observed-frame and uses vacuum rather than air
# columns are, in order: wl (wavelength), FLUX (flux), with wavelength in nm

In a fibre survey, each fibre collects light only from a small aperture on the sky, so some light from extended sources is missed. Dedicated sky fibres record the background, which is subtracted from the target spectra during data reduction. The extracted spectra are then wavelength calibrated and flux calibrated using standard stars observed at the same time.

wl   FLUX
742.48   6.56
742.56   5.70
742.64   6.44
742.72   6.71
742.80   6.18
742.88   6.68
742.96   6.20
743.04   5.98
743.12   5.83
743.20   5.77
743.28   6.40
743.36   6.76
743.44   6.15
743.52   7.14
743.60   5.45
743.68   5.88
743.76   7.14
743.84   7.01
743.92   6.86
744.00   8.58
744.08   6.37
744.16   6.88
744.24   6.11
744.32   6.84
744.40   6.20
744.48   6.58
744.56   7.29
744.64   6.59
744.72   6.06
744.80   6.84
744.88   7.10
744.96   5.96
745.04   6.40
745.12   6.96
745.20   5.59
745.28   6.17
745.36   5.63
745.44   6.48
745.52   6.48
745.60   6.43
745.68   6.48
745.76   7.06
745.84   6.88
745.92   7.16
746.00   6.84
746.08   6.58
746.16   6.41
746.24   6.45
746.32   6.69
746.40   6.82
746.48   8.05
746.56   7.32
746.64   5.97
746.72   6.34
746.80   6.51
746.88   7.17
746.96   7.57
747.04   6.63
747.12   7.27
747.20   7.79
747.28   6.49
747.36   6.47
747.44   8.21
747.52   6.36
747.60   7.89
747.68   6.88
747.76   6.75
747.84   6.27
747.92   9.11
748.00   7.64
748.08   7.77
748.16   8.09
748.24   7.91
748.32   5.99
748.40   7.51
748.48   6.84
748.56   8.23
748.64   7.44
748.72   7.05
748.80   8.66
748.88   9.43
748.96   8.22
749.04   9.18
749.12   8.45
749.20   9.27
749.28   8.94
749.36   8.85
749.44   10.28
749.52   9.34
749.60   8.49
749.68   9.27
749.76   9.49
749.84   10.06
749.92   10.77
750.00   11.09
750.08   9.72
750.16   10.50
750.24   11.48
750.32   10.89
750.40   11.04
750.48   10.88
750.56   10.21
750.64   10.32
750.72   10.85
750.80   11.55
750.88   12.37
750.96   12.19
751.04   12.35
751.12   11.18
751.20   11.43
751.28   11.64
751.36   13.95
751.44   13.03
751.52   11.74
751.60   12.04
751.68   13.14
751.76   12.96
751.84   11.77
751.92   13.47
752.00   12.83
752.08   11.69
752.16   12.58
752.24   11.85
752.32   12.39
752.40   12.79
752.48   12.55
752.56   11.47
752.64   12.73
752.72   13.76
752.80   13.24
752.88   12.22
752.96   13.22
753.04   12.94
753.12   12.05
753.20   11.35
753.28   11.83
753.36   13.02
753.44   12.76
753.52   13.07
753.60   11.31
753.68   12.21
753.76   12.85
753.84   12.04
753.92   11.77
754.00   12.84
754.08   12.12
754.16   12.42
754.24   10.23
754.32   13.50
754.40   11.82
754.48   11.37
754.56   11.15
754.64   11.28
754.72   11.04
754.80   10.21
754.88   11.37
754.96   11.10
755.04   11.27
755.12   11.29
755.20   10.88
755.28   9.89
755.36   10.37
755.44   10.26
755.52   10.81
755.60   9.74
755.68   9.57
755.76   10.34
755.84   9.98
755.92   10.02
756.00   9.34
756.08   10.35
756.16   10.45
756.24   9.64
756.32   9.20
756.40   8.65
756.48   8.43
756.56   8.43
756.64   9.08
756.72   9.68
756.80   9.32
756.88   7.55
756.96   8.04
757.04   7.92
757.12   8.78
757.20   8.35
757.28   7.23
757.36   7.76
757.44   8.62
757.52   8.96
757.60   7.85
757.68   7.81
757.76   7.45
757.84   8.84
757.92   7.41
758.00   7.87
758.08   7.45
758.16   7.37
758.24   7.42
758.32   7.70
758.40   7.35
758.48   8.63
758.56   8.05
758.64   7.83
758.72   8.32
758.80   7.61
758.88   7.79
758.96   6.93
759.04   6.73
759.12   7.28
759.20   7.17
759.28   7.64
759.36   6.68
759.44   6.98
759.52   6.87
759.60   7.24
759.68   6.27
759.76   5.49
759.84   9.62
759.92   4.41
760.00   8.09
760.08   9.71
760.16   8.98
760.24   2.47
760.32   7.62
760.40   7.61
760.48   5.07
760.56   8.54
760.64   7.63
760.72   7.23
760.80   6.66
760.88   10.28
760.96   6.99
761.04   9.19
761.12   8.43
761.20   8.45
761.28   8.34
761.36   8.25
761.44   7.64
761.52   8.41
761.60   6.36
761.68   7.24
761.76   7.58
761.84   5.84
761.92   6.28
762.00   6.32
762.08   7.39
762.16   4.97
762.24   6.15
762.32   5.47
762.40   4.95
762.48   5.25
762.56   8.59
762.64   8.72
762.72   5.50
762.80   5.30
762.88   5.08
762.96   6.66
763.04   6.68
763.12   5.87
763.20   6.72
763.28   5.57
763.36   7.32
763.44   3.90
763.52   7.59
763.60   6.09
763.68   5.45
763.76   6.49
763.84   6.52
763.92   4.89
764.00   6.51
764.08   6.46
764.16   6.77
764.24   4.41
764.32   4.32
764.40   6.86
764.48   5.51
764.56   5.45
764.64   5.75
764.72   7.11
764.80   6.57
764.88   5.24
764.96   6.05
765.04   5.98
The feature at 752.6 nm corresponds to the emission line Mg II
